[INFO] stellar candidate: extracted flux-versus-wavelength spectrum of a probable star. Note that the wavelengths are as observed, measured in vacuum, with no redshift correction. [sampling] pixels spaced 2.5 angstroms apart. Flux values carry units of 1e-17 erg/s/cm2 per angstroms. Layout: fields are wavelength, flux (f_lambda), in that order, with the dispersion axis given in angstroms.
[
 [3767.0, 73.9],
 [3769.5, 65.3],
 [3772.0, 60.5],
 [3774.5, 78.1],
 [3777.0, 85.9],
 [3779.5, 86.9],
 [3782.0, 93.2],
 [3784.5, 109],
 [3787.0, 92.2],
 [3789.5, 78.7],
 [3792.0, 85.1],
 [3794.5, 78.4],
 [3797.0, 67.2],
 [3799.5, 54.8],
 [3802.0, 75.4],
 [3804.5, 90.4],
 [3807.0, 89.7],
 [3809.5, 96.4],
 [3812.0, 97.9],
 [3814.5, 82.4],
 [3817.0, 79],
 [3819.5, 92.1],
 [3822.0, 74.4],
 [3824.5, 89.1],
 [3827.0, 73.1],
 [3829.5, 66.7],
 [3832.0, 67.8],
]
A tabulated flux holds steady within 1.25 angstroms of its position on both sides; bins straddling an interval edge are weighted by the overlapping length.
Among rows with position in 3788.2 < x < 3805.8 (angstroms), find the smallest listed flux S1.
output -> 54.8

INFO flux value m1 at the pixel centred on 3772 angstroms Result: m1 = 60.5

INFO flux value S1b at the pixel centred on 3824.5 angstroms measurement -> 89.1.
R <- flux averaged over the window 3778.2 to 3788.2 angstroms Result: 95.3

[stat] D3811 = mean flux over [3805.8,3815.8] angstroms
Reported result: 91.5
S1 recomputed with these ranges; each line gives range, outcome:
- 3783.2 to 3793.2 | 78.7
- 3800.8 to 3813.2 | 75.4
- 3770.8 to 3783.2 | 60.5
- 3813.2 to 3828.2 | 73.1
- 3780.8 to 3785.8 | 93.2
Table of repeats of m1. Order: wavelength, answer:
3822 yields 74.4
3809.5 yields 96.4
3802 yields 75.4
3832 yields 67.8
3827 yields 73.1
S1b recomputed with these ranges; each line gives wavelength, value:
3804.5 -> 90.4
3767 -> 73.9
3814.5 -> 82.4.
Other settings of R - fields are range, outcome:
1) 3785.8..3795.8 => 83.5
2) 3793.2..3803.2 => 69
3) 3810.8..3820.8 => 87.7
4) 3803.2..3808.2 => 89.9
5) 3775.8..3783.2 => 88.7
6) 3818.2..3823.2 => 83.3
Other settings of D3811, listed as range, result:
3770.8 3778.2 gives 74.9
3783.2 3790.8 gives 93.2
